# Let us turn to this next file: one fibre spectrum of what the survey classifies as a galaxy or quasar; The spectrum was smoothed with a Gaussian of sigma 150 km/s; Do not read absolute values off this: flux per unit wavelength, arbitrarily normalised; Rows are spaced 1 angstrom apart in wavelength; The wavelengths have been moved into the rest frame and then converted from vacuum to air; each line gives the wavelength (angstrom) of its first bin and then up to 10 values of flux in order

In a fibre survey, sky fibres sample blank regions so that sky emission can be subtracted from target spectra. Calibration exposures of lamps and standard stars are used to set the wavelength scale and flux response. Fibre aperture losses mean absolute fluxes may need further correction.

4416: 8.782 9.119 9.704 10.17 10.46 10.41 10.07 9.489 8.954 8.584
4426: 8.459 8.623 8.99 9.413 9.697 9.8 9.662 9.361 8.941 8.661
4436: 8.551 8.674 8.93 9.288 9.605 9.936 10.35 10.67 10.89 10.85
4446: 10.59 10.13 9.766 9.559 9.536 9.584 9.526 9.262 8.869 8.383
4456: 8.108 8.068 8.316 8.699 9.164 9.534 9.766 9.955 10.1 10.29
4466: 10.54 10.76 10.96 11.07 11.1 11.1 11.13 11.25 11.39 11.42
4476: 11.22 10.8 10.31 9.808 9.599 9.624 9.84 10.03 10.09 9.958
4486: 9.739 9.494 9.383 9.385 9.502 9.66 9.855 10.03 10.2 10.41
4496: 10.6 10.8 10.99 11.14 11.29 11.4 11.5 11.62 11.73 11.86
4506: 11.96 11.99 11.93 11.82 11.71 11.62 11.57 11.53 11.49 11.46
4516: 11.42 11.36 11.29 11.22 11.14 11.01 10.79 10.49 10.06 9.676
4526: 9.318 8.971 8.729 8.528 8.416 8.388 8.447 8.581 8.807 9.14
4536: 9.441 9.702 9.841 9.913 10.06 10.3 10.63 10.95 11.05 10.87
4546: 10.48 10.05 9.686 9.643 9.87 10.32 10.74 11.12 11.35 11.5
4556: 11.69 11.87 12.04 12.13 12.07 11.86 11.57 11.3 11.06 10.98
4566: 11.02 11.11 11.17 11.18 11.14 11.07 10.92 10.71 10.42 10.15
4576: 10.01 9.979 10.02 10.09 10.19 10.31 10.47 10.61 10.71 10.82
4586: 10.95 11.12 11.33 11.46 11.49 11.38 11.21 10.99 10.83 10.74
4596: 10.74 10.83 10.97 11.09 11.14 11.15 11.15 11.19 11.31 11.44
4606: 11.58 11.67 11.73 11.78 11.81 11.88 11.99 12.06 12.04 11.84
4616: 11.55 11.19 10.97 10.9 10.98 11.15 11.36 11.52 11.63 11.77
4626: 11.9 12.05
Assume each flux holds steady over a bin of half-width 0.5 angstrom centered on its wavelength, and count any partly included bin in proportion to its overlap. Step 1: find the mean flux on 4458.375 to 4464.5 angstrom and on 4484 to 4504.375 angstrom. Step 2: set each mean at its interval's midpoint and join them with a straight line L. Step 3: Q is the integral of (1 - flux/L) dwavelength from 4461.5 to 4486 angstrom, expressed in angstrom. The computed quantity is -1.6 angstrom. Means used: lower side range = 9.51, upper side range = 10.4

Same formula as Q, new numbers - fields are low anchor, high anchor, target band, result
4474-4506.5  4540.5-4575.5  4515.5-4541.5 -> 2.3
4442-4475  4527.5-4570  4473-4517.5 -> -2.7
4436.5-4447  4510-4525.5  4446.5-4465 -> 1.7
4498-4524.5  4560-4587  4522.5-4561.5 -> 3.2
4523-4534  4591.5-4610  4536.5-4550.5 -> -1.2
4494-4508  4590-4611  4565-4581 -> 0.9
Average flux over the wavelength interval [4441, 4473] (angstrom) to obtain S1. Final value 9.91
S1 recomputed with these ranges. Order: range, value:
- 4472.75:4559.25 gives 10.5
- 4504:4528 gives 11.1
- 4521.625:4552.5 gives 9.73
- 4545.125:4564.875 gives 11.1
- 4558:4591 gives 10.9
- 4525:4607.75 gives 10.6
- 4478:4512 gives 10.6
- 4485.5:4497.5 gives 9.92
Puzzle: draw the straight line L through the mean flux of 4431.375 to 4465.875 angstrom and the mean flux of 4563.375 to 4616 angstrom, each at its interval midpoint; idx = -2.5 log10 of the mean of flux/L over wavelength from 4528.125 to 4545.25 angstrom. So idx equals 0.10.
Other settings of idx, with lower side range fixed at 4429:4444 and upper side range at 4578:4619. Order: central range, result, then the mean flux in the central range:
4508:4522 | -0.11 mag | 11.4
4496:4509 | -0.13 mag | 11.5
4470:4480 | -0.10 mag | 10.9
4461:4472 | -0.08 mag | 10.5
